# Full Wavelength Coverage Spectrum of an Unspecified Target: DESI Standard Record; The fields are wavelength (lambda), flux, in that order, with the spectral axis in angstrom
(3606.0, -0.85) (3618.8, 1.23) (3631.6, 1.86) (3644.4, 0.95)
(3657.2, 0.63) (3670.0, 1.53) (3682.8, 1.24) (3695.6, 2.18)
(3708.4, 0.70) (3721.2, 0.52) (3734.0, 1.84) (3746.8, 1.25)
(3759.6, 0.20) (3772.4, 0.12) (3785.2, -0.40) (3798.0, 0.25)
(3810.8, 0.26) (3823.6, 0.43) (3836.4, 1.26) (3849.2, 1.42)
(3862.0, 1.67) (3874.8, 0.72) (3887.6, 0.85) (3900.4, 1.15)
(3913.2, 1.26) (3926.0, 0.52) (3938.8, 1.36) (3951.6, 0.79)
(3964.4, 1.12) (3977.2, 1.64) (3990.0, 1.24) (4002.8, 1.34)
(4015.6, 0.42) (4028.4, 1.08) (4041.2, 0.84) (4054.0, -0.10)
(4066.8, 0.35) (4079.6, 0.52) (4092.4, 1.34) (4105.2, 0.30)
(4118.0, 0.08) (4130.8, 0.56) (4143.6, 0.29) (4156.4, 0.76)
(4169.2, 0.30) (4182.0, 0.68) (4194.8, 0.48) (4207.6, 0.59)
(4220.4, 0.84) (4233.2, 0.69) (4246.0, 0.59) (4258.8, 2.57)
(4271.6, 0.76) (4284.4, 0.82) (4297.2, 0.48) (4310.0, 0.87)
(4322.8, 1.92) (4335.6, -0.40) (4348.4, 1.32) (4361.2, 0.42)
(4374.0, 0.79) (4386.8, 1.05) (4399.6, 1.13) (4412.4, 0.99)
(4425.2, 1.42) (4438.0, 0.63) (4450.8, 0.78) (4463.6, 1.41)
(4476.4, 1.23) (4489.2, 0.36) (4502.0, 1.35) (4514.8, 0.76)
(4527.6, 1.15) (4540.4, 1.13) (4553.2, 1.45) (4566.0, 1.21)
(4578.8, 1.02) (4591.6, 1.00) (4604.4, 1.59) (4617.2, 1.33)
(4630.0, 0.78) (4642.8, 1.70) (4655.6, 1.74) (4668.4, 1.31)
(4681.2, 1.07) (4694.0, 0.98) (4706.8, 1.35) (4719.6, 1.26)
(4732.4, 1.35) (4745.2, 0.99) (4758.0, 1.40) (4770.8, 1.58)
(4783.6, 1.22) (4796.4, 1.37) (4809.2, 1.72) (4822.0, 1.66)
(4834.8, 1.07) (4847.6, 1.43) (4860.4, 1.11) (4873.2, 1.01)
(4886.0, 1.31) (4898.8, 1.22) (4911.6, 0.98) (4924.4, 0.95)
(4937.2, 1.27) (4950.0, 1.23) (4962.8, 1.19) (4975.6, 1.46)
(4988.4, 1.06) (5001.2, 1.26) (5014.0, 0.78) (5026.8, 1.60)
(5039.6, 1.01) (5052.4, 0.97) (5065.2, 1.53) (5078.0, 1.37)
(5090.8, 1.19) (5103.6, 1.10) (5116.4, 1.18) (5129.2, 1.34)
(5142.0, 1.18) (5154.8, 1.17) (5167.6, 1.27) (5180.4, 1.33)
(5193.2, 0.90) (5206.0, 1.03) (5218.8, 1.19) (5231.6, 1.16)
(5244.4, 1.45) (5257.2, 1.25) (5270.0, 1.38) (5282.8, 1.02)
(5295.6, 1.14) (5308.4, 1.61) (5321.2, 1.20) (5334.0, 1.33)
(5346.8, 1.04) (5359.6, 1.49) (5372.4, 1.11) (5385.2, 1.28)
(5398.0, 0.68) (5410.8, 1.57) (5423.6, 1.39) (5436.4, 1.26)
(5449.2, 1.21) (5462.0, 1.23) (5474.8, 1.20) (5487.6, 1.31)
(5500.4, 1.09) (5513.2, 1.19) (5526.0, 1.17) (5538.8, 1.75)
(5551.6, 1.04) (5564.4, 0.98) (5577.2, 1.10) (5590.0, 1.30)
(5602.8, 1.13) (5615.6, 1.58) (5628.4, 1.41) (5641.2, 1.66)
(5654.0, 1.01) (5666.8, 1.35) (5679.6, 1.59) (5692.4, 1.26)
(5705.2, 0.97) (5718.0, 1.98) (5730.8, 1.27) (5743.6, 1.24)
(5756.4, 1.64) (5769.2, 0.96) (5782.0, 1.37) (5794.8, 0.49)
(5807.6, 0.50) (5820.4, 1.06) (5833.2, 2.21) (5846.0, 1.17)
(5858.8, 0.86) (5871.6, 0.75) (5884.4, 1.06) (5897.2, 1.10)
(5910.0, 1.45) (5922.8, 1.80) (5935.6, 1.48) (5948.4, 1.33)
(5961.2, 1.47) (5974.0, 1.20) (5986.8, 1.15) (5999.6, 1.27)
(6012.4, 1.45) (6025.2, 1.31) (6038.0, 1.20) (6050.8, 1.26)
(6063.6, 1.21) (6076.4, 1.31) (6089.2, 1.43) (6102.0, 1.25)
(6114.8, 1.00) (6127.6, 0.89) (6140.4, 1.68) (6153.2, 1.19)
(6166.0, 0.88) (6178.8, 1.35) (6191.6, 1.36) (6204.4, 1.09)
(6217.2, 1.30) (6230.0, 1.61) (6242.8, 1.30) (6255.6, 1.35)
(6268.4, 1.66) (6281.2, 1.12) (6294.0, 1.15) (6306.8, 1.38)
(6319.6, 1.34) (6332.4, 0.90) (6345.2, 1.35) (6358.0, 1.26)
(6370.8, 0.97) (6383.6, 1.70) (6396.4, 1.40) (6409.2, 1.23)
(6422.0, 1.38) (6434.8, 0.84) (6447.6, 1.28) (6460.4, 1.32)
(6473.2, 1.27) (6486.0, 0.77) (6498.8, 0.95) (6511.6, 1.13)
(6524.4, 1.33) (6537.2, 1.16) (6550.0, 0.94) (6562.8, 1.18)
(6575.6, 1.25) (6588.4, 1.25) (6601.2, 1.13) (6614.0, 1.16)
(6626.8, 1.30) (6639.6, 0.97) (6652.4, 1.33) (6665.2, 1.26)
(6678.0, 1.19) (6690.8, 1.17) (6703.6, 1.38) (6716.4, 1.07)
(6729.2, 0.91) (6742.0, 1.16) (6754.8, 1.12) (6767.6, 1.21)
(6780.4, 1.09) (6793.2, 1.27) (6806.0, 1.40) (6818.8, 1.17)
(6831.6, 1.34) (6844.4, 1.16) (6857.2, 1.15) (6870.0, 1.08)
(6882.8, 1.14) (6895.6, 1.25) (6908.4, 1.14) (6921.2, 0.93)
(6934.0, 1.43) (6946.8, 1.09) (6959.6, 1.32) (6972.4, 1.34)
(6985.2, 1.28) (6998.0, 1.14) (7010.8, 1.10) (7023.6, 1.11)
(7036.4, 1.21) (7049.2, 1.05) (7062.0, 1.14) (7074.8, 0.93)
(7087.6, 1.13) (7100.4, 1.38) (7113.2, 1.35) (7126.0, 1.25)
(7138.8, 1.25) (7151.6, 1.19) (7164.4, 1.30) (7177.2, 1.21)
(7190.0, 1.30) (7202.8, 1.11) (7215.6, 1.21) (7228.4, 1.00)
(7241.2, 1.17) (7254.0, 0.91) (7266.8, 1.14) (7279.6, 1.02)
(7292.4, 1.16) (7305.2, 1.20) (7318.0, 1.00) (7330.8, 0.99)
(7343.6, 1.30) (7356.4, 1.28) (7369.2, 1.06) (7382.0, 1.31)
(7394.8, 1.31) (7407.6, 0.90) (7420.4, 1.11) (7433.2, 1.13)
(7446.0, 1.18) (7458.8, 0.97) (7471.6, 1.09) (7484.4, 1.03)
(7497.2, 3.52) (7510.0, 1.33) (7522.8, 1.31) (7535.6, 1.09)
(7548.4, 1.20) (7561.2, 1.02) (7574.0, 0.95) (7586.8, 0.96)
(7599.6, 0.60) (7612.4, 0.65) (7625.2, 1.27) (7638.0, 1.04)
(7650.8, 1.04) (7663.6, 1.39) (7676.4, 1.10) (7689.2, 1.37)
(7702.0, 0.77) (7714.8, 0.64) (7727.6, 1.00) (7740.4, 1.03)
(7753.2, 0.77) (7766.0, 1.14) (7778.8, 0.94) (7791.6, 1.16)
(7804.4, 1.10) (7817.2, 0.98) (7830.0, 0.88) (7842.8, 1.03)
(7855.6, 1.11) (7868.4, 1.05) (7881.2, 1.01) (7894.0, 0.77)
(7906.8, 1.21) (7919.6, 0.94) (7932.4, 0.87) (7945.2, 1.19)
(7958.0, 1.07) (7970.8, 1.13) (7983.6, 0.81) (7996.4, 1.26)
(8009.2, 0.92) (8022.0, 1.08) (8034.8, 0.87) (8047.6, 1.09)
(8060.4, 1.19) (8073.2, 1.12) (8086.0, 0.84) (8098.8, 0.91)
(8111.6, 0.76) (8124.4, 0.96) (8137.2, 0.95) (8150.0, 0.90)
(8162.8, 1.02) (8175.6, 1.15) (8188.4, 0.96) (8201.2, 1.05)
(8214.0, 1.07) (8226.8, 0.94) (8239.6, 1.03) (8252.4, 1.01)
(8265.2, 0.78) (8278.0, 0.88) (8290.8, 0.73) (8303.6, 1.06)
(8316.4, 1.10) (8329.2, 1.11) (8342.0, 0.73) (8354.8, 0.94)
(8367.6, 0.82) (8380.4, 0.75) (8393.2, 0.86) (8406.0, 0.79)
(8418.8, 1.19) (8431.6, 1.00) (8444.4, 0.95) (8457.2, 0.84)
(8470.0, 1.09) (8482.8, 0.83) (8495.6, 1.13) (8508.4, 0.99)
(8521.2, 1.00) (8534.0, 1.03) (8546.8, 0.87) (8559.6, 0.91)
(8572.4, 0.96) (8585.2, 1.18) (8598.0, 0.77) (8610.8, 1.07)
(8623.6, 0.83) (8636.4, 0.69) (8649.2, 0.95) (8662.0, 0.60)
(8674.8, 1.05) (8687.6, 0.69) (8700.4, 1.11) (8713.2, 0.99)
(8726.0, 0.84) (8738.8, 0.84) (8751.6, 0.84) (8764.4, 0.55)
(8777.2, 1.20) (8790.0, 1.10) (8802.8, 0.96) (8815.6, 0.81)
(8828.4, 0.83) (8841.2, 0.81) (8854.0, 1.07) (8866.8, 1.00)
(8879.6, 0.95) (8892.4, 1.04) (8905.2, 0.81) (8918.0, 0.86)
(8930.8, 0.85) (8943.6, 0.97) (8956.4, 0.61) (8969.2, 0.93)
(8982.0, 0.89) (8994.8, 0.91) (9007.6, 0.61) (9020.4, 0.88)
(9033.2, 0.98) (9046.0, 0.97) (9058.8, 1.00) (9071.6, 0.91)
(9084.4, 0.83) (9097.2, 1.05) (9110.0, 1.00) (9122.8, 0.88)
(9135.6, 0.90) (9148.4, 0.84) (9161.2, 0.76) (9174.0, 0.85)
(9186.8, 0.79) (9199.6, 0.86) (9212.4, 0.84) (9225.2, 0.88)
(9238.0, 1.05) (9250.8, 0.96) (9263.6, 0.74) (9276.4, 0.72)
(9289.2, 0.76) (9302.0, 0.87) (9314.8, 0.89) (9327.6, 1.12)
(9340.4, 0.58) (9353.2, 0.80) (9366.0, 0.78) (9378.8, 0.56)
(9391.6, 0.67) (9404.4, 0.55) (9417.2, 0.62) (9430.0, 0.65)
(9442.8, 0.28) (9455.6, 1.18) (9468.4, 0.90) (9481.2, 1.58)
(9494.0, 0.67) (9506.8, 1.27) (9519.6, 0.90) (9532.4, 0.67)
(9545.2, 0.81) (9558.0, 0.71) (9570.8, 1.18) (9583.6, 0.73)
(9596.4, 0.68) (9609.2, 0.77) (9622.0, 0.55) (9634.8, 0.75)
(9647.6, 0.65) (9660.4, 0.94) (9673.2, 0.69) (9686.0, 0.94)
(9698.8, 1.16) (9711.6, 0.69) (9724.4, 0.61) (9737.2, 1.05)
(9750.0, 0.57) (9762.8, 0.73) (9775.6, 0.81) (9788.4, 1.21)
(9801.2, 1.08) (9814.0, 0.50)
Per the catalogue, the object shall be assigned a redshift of 0.14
